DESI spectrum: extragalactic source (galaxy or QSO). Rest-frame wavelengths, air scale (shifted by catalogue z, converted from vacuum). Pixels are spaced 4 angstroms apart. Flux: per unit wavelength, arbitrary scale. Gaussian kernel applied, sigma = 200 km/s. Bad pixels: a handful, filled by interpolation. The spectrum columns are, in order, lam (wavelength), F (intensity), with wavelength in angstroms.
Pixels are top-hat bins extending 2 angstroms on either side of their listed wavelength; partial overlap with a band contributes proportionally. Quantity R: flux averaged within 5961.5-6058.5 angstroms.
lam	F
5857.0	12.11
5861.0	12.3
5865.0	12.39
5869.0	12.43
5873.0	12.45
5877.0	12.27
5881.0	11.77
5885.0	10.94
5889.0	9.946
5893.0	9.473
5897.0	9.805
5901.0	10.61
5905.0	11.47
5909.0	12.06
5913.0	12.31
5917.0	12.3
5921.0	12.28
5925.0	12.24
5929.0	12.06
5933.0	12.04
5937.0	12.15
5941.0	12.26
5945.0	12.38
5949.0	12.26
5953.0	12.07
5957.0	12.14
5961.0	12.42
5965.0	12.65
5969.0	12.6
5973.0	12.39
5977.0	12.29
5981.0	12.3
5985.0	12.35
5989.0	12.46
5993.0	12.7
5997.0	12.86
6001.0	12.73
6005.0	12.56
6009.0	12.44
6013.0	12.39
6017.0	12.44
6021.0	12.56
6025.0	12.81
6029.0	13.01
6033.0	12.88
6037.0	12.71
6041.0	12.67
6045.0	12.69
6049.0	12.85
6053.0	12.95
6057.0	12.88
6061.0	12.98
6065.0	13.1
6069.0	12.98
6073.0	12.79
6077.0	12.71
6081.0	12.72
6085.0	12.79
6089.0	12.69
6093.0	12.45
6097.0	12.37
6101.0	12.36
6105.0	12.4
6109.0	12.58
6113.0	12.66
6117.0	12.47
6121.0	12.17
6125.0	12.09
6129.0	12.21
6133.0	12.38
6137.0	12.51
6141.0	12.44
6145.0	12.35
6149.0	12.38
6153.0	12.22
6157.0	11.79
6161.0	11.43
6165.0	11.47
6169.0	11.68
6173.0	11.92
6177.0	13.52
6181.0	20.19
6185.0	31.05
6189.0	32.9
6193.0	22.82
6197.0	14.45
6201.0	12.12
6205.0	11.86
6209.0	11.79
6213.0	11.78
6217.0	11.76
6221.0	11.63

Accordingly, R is 12.6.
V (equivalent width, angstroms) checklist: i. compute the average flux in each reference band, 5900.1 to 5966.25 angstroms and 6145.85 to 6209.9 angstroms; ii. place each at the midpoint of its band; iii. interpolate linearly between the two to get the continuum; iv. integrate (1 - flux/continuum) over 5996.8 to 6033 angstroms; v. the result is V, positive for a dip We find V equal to 1.95 angstroms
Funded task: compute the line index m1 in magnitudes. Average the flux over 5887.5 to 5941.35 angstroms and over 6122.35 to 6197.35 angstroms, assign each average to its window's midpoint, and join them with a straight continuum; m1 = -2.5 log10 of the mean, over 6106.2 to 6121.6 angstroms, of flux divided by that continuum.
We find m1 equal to 0.17 mag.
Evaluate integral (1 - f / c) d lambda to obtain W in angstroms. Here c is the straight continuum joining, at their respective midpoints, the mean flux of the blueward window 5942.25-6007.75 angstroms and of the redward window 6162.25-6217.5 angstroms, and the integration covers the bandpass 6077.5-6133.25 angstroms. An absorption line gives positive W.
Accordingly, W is 8.99 angstroms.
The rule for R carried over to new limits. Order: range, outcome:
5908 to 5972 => 12.3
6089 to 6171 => 12.2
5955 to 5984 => 12.4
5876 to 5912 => 10.9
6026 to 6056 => 12.8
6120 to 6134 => 12.2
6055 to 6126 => 12.6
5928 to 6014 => 12.4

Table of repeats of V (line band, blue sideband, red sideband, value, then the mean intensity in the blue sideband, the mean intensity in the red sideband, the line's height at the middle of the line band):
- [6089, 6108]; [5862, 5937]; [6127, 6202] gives 2.66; 11.6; 15.4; 14.5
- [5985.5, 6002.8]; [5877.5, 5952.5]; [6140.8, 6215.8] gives 0.07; 11.6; 15.3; 12.7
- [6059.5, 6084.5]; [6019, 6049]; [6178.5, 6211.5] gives 2.55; 12.8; 19.4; 14.3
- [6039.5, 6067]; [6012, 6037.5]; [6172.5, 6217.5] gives 1.27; 12.7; 17.5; 13.5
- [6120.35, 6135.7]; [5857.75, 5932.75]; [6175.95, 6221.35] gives 3.68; 11.6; 17.4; 16.1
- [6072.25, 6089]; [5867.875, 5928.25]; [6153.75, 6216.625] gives 1.79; 11.5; 15.9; 14.3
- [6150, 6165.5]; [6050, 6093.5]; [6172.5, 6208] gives 4.97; 12.8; 19.1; 17.4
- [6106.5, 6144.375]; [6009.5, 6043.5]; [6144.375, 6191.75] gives 7.00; 12.7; 16.3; 15.2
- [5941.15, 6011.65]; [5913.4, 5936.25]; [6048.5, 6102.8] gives -0.32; 12.2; 12.8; 12.4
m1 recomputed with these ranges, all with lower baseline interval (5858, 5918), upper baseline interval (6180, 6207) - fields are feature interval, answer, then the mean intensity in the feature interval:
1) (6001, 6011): 0.20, 12.5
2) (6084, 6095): 0.36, 12.6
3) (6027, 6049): 0.25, 12.8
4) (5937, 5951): 0.08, 12.3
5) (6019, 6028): 0.22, 12.7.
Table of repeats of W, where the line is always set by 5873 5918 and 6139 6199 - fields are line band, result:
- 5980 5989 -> 0.3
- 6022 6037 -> 0.9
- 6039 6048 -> 0.8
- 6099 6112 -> 2.2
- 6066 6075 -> 0.9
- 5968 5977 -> 0.1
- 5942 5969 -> -0.1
